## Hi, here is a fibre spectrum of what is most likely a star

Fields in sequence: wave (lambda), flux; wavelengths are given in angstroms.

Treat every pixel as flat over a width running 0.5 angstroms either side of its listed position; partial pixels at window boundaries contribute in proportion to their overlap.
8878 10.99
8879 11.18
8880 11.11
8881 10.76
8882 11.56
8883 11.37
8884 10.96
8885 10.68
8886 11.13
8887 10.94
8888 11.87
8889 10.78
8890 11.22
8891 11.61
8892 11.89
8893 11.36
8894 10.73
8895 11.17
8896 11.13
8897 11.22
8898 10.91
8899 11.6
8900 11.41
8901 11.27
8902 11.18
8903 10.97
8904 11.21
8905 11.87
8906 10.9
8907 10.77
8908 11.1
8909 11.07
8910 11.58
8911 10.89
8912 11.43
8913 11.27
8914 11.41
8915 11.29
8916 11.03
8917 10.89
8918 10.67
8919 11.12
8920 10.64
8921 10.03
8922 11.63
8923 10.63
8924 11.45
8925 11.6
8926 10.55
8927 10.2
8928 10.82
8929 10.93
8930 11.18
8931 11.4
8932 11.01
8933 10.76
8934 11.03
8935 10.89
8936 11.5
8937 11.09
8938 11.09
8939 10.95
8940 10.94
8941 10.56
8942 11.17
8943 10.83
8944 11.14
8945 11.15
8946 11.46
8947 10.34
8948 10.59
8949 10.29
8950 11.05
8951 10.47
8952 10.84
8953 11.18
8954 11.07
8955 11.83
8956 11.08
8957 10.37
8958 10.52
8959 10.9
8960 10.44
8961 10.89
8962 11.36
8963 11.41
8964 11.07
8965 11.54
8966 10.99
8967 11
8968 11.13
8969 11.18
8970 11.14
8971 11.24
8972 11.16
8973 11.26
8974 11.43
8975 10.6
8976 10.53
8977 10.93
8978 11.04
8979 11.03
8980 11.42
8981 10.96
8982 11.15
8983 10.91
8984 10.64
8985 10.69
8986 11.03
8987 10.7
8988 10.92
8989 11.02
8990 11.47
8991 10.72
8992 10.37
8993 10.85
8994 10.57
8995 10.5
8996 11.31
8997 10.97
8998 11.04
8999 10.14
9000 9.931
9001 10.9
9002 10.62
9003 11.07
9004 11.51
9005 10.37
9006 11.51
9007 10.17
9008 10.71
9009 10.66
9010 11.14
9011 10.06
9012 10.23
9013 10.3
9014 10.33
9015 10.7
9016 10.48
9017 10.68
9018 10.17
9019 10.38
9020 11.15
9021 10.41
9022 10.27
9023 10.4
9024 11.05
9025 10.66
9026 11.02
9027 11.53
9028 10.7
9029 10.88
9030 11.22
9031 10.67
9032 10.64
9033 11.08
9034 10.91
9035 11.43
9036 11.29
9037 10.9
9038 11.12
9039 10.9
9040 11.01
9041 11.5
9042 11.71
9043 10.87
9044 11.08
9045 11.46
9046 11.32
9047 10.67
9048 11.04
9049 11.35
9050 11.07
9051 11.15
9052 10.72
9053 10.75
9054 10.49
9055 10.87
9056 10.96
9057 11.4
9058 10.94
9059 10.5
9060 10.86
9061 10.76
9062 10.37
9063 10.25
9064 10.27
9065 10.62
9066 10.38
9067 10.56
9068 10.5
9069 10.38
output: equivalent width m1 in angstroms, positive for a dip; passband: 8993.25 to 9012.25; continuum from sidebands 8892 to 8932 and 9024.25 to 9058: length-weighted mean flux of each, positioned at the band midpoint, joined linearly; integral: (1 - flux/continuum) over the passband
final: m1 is 0.6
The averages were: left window 11.1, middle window 10.7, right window 11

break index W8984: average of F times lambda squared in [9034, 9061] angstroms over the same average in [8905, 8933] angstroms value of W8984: 1.03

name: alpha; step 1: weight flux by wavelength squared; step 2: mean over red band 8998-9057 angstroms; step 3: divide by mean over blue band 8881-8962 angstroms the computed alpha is 1.0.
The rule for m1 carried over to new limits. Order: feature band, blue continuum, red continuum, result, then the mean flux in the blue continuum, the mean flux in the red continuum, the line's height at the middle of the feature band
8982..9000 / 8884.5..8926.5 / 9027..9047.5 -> 0.5 angstroms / 11.1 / 11.1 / 11.1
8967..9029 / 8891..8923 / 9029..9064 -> 1.2 angstroms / 11.1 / 11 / 11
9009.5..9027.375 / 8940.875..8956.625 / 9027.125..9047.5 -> 0.7 angstroms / 10.9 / 11.1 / 11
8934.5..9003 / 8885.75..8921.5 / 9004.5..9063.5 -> 0.4 angstroms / 11.2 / 10.8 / 11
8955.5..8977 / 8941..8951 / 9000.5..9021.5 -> -0.4 angstroms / 10.9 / 10.6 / 10.8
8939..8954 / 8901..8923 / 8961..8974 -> 0.4 angstroms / 11.1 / 11.2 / 11.2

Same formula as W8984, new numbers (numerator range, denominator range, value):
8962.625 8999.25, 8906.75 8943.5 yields 1.01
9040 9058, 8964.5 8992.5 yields 1.02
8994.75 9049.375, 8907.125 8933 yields 1.01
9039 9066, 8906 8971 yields 1.02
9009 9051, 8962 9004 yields 1.00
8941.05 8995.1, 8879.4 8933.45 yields 1.00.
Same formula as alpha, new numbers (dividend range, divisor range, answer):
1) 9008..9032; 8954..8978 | 0.98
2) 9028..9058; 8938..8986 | 1.02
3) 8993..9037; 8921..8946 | 0.99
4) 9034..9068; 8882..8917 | 1.01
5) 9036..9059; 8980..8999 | 1.03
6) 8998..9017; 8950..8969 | 0.97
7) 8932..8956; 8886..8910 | 0.99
